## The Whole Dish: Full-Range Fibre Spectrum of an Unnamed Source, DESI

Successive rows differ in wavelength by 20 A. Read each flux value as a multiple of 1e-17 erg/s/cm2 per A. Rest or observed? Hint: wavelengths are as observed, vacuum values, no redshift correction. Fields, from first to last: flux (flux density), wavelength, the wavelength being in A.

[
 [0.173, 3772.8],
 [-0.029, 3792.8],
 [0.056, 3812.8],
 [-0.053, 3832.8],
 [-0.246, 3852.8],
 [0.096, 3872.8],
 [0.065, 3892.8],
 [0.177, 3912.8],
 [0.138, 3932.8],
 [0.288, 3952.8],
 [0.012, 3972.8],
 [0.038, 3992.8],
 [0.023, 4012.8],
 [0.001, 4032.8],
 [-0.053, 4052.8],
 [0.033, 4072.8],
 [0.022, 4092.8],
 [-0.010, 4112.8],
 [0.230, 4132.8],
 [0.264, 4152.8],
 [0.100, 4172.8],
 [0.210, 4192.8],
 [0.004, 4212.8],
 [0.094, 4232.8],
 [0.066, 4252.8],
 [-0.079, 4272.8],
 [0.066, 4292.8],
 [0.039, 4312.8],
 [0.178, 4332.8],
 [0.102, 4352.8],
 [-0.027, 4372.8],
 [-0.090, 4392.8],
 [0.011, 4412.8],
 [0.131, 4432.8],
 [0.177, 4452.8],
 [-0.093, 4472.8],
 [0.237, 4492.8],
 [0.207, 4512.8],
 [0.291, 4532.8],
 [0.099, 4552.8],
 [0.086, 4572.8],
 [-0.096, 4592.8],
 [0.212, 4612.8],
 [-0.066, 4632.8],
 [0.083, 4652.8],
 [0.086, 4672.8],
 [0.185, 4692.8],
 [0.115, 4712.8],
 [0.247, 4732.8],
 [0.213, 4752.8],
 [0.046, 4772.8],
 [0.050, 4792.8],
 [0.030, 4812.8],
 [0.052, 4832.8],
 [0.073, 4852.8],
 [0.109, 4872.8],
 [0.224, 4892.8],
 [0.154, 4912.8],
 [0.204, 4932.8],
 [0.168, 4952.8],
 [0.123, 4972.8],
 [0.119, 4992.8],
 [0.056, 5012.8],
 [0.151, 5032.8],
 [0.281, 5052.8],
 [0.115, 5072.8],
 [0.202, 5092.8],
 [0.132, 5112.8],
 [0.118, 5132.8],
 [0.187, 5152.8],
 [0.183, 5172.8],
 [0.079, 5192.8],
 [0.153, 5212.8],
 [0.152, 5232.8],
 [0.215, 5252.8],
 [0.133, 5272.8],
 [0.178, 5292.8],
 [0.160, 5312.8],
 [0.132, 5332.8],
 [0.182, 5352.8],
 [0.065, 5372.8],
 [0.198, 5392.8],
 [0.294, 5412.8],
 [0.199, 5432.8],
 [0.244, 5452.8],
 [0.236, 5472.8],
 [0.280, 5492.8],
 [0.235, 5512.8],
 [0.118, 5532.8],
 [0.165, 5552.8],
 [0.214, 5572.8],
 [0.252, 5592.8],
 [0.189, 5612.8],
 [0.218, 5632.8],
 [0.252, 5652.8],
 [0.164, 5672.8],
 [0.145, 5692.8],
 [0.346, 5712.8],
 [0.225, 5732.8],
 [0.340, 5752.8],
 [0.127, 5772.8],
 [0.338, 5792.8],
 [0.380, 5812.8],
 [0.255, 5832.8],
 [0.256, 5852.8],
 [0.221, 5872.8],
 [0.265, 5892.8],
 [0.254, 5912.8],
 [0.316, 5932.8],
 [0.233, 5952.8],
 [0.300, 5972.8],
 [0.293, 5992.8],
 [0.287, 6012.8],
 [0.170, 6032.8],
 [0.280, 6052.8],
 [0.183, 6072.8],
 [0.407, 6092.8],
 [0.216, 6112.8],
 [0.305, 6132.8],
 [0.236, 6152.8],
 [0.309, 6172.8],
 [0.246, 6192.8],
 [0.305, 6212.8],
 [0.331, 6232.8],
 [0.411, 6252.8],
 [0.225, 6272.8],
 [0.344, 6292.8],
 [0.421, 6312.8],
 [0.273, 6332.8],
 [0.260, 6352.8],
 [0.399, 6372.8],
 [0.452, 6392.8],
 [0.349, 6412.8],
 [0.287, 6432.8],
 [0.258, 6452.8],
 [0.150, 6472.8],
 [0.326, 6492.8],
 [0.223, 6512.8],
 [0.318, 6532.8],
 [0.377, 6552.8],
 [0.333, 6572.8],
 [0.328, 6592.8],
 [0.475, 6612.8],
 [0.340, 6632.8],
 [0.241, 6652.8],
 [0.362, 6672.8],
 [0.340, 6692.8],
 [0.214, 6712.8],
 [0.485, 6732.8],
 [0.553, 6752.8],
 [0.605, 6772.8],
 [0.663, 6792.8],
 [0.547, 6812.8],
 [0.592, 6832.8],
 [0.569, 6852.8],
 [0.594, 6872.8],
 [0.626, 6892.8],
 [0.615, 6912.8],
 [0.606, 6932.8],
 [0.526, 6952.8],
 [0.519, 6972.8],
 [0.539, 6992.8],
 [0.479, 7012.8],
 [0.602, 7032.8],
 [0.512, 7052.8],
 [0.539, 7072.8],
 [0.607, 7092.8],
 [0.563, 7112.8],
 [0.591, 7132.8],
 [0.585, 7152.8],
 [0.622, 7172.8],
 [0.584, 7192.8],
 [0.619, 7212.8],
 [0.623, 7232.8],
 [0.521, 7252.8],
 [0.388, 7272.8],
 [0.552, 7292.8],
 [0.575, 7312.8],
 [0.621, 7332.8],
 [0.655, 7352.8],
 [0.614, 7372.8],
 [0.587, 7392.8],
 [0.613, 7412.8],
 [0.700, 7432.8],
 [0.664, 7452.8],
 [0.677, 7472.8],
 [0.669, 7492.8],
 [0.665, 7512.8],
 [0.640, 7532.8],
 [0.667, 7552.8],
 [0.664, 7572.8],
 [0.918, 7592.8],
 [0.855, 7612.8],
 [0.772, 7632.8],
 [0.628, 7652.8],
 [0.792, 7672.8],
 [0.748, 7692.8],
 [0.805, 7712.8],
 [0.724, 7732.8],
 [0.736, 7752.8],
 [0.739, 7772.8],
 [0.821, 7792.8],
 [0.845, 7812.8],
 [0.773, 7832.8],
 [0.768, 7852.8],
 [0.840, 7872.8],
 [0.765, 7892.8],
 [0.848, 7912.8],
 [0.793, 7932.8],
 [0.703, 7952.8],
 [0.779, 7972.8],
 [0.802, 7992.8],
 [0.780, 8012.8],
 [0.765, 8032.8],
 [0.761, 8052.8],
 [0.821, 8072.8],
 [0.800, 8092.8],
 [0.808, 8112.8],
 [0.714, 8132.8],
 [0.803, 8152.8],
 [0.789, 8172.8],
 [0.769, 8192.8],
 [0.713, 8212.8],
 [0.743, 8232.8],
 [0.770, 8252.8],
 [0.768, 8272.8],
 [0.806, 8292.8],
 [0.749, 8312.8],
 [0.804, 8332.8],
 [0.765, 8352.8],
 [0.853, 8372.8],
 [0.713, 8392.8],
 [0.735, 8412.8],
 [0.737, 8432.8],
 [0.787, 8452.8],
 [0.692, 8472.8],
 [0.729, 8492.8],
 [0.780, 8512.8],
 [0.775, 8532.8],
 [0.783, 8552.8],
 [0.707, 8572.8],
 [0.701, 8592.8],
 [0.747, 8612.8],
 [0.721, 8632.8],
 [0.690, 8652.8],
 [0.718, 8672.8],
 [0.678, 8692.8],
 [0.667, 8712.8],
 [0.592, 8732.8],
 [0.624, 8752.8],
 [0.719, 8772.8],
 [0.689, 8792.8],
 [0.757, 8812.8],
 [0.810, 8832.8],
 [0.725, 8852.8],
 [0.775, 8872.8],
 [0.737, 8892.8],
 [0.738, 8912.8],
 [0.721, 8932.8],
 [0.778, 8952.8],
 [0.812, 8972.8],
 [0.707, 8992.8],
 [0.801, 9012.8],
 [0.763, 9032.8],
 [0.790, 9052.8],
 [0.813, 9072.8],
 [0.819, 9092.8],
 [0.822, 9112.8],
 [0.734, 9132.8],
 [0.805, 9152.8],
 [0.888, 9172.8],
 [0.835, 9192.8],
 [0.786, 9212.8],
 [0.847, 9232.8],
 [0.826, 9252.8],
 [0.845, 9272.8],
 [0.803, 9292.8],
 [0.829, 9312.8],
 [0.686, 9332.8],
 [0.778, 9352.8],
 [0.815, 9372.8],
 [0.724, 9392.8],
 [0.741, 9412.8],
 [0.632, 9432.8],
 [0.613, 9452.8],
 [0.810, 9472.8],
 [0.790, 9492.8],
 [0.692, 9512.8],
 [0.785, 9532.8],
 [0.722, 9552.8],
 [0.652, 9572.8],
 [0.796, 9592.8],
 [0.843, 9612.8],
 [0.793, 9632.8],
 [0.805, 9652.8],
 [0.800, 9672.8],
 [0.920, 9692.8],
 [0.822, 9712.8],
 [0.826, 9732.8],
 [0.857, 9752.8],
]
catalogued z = 0.690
